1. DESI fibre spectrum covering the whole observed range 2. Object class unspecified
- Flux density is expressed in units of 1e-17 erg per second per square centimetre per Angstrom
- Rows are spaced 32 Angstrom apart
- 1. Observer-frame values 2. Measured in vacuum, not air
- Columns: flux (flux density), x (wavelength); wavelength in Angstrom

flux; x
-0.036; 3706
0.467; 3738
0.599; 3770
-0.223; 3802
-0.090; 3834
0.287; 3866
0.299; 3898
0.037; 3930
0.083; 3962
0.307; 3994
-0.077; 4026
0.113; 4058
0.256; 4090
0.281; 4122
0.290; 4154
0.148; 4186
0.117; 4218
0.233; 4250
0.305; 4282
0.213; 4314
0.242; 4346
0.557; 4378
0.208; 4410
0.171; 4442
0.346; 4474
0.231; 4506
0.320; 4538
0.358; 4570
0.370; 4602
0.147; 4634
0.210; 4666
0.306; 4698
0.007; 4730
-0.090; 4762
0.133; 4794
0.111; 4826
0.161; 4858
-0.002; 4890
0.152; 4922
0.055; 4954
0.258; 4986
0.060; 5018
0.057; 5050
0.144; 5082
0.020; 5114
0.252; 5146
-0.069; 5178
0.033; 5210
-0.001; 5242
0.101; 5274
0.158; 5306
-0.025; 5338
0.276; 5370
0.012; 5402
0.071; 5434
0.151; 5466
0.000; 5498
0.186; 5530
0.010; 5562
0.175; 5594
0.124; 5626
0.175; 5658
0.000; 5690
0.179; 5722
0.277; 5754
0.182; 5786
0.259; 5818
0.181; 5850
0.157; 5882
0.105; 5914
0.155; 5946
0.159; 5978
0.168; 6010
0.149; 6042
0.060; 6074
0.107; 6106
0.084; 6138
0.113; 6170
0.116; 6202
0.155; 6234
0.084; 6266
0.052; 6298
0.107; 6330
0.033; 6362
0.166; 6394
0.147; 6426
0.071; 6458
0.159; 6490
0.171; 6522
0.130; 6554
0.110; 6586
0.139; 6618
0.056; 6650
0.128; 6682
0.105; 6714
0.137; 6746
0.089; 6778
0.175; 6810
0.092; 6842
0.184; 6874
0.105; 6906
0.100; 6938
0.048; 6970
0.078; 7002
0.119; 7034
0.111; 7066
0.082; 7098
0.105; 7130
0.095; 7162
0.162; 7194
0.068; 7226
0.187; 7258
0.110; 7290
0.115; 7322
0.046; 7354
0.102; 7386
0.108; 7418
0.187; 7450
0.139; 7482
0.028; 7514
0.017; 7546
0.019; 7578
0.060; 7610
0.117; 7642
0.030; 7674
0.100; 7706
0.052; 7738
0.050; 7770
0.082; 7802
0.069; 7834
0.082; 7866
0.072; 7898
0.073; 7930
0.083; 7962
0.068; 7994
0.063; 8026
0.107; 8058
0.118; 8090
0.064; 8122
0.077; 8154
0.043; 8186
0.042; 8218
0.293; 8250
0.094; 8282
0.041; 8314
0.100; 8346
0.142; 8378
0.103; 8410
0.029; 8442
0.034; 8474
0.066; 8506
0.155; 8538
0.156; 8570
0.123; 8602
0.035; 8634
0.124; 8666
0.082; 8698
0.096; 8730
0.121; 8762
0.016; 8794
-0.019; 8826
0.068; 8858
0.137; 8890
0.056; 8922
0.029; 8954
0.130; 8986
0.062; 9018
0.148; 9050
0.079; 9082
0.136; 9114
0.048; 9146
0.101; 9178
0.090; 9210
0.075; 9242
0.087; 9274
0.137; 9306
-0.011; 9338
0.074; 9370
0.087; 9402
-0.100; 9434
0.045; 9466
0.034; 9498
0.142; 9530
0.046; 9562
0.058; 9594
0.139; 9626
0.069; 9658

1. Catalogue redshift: 1.214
